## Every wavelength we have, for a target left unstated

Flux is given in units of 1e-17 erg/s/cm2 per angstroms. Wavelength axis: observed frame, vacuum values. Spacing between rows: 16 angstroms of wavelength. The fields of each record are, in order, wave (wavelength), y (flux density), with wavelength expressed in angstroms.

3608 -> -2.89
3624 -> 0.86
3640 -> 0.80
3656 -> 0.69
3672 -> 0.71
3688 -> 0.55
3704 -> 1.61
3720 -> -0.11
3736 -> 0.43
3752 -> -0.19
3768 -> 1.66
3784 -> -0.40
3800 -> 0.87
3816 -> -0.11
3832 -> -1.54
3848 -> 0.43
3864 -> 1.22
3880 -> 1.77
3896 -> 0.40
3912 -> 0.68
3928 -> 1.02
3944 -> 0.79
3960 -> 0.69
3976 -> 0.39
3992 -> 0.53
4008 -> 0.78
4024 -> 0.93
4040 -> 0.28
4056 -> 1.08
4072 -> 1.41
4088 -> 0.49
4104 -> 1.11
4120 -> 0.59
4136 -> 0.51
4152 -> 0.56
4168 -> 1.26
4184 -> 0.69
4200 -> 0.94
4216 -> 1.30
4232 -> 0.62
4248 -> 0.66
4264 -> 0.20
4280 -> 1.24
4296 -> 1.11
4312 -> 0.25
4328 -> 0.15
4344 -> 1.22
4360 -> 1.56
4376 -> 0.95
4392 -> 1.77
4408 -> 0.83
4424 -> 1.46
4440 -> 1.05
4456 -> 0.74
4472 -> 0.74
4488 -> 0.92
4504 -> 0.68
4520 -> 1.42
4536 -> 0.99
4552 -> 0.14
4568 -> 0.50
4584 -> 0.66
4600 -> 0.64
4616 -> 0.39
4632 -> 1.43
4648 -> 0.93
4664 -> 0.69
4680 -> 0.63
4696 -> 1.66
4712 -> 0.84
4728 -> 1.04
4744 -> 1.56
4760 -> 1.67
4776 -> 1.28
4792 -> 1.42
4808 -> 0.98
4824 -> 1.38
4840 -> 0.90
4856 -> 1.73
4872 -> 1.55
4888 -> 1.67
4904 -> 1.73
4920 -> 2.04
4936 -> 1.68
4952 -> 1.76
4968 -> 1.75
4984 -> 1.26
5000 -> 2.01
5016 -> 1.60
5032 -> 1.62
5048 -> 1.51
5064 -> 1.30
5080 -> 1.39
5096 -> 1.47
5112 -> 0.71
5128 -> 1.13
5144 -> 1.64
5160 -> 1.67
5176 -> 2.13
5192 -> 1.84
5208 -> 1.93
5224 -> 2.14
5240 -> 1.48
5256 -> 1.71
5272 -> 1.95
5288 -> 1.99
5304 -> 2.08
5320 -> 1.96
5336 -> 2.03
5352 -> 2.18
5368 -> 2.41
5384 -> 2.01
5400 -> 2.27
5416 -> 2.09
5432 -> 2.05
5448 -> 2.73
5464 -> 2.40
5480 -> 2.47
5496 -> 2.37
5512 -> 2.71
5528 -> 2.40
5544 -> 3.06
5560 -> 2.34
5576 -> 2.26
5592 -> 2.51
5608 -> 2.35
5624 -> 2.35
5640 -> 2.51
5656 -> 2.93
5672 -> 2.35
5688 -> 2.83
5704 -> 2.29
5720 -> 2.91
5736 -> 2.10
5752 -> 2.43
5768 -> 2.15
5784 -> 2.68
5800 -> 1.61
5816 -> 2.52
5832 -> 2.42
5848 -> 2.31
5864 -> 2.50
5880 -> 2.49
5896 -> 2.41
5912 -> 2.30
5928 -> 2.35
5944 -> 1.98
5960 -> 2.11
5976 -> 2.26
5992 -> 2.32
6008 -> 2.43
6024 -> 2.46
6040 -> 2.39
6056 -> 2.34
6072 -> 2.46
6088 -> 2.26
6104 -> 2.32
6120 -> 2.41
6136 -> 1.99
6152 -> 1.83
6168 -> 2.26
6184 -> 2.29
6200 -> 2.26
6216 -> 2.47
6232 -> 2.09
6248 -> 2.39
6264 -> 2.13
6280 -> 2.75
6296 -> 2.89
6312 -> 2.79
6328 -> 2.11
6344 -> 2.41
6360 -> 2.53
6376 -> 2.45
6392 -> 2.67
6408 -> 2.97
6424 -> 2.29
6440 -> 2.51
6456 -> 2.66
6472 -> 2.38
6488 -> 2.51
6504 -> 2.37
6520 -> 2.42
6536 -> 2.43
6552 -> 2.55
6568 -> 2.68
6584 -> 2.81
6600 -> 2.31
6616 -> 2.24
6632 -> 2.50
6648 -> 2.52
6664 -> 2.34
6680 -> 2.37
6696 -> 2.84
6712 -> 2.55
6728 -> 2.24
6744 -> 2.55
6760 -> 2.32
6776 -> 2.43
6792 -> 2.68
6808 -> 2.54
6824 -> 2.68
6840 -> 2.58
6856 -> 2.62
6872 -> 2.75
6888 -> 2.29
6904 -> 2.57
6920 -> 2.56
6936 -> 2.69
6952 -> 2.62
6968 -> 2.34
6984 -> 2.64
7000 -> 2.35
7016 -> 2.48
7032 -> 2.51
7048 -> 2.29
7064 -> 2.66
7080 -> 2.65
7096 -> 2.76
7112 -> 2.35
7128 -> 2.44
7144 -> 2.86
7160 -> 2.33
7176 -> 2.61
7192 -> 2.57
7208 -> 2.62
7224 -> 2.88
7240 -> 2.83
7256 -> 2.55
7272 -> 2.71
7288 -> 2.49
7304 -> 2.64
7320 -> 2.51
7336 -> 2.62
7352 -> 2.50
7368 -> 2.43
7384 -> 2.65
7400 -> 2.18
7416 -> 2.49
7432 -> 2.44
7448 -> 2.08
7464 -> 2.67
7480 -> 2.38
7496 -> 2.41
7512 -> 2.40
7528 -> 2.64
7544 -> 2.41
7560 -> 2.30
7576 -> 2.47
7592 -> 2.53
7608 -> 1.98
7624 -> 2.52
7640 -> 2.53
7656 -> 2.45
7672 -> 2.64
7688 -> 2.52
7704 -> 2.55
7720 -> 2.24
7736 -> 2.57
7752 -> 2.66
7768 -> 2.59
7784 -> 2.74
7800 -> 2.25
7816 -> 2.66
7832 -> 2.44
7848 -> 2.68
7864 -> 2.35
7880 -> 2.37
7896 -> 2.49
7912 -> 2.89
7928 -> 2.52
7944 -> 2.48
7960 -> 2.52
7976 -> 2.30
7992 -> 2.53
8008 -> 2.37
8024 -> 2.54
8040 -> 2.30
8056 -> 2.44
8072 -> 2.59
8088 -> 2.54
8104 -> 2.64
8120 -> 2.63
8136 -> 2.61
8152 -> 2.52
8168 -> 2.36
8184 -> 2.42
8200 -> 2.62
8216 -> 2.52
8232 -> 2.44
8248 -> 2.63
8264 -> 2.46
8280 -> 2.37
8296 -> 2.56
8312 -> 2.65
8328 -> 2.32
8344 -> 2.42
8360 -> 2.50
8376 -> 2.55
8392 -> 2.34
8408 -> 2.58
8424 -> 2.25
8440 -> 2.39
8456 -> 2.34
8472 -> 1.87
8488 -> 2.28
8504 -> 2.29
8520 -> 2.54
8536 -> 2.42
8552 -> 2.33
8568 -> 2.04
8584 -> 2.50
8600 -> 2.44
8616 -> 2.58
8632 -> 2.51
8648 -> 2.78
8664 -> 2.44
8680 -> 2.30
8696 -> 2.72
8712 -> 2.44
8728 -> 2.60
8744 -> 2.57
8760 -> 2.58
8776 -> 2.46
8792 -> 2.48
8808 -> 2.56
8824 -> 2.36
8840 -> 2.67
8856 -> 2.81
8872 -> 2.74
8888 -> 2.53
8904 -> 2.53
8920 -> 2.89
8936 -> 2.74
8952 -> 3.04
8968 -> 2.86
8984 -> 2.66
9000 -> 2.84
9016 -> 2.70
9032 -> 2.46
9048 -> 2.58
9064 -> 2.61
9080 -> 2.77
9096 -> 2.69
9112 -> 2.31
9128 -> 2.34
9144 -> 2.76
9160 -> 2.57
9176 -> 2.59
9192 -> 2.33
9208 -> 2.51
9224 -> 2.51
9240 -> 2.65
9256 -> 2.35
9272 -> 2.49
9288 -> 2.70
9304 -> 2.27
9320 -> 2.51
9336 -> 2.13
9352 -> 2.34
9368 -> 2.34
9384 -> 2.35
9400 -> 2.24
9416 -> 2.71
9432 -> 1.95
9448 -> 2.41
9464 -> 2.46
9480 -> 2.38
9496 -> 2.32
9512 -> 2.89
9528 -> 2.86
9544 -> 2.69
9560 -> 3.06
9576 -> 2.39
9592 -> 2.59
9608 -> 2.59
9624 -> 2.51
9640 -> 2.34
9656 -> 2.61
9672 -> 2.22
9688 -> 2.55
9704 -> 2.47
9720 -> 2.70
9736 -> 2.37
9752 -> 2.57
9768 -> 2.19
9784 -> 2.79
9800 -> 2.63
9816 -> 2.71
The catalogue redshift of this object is 0.188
